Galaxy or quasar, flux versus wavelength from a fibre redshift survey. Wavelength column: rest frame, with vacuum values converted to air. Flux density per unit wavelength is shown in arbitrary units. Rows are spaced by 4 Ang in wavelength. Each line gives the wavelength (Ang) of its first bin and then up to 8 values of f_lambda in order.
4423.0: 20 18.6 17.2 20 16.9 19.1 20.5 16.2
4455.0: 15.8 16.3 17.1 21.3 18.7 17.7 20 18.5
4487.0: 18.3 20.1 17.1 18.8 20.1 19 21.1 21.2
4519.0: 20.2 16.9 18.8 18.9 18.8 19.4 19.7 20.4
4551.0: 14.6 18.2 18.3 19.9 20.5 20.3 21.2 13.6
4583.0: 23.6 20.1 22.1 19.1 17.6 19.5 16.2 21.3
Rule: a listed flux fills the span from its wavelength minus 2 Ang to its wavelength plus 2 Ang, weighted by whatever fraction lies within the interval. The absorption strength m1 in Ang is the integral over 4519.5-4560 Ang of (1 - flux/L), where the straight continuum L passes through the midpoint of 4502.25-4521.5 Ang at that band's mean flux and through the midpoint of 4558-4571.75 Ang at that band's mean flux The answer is 3.13 Ang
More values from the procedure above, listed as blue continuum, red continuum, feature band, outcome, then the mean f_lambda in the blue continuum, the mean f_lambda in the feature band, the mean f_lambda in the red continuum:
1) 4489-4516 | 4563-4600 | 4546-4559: 1.4 Ang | 19.6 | 17.6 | 19.9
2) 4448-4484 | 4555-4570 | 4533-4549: -0.4 Ang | 18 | 19.6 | 19.4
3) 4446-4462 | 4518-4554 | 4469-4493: -1.9 Ang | 17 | 18.9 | 18.6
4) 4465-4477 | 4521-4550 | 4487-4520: -1.0 Ang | 19.2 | 19.6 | 18.8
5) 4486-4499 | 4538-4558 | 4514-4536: -0.7 Ang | 18.6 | 19.1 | 18.4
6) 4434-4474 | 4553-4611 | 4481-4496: -0.1 Ang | 18.1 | 18.6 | 19.4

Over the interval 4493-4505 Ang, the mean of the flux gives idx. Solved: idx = 18.7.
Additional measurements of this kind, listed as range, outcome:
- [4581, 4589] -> 21.9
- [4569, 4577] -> 20.8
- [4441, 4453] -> 18.6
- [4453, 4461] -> 16.1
